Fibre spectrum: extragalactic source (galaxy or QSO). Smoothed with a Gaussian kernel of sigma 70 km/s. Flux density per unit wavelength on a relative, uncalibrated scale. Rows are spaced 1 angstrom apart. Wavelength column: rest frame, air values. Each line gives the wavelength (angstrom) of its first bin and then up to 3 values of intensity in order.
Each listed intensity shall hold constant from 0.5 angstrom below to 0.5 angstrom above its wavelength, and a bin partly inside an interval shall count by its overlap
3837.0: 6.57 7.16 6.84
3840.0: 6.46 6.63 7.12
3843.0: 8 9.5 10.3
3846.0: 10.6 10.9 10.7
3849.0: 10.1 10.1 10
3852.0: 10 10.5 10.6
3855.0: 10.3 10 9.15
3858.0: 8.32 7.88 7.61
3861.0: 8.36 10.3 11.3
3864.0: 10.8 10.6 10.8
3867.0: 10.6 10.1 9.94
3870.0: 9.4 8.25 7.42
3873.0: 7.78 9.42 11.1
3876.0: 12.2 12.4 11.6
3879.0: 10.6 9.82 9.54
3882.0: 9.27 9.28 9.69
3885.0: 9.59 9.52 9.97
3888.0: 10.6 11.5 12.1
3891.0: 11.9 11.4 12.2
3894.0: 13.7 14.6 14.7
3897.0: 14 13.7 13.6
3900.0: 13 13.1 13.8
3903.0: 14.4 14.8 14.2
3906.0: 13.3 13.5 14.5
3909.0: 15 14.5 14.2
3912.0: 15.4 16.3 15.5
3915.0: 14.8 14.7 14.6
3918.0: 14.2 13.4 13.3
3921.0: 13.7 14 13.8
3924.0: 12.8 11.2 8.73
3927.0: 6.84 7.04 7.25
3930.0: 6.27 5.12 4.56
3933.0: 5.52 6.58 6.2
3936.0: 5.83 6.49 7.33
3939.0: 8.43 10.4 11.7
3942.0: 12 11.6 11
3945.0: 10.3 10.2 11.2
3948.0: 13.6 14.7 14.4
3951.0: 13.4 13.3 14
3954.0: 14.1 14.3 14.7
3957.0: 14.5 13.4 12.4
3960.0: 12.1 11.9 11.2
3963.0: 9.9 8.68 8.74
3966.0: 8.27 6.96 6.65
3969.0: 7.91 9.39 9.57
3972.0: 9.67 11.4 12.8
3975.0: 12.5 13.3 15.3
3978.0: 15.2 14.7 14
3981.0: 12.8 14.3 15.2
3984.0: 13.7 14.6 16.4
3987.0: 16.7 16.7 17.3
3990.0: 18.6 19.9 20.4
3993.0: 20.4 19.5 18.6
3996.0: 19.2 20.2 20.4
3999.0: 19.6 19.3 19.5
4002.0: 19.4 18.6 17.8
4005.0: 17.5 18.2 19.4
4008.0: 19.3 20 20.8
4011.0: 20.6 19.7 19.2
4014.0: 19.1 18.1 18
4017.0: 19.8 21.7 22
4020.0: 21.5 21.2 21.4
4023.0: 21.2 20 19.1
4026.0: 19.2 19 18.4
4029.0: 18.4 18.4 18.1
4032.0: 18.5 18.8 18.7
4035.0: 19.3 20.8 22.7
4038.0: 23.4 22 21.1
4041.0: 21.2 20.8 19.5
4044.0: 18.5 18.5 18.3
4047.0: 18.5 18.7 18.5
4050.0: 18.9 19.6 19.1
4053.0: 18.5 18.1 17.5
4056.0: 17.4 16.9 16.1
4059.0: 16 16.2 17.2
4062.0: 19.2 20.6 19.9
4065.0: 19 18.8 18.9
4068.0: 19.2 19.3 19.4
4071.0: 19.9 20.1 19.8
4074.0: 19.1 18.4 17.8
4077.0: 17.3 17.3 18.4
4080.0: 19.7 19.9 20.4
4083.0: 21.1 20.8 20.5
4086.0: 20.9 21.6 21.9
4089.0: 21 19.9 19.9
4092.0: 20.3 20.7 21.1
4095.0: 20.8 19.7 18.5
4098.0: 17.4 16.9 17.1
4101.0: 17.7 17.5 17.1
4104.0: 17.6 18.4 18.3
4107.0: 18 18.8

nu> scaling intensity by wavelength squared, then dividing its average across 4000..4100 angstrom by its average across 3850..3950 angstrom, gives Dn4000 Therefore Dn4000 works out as 1.9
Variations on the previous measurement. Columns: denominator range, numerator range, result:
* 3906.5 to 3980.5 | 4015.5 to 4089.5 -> 1.79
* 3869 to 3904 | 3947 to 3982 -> 1.10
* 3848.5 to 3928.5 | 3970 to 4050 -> 1.67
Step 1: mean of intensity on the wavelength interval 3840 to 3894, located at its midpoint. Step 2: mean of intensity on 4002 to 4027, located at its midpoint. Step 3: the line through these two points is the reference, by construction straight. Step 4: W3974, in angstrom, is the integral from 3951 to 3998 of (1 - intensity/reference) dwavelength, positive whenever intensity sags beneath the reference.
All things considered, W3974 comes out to 9.01 angstrom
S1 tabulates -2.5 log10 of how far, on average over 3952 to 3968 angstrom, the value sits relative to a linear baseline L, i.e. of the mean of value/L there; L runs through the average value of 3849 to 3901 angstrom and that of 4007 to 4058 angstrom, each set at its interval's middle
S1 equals 0.308 mag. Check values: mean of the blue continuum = 10.6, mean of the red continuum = 19.5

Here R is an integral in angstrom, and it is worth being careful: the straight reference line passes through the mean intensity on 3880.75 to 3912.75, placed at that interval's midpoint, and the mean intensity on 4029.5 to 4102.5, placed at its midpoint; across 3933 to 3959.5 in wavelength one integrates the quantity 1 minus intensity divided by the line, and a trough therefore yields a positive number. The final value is 6.1 angstrom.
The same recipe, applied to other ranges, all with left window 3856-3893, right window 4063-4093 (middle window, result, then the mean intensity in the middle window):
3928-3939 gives 5.6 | 6.26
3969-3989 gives 2.0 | 13.5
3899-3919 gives -4.6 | 14.4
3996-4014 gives -3.5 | 19.4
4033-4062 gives -1.2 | 19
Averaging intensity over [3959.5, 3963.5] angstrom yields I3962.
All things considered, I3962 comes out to 11.3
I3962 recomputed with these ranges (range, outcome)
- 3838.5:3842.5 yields 6.76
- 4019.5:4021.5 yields 21.4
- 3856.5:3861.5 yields 8.26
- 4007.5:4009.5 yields 19.6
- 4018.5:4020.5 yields 21.8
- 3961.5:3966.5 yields 9.36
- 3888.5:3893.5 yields 11.8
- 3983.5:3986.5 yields 14.9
